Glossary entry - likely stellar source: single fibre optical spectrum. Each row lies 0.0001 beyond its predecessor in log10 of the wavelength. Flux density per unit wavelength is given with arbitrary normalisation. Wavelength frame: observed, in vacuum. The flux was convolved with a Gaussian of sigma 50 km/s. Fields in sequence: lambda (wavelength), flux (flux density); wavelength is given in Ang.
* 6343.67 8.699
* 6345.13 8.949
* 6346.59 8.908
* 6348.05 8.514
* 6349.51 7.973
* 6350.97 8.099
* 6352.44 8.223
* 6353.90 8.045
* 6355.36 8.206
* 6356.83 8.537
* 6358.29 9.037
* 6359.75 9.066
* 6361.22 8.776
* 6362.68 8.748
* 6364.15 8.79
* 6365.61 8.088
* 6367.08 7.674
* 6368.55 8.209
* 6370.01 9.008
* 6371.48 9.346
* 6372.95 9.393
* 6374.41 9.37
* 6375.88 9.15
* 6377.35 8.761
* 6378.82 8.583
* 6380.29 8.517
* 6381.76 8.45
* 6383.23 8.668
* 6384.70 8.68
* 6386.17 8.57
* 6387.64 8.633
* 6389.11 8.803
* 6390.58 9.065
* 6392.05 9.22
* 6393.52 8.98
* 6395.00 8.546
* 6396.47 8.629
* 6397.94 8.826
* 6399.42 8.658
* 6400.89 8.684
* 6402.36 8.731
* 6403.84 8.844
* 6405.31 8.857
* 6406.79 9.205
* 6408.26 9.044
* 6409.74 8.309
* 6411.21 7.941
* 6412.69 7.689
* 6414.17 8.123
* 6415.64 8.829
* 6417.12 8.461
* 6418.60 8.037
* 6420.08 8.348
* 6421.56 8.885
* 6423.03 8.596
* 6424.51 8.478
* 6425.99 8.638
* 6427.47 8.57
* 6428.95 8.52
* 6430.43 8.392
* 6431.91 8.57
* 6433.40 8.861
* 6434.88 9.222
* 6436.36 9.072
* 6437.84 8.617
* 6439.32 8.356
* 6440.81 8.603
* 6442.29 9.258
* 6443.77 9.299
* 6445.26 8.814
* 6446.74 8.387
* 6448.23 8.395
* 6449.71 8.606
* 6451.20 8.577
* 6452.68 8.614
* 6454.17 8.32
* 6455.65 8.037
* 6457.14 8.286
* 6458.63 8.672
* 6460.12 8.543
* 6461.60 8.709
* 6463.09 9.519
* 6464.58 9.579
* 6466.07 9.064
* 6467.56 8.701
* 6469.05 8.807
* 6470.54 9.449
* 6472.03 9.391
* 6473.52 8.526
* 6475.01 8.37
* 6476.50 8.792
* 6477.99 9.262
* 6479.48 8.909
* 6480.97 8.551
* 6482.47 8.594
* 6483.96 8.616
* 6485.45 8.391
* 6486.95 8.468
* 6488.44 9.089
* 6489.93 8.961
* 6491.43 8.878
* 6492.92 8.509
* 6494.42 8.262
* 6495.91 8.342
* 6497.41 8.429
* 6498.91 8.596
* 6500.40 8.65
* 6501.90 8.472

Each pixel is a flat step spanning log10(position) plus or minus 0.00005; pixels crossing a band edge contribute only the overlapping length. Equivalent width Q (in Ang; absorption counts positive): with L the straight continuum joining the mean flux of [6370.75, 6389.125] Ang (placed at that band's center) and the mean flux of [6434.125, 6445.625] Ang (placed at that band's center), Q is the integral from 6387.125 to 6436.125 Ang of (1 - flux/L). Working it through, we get 1.3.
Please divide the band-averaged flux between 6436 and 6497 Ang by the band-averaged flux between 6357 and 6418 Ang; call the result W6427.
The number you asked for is 1.0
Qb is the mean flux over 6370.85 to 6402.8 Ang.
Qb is 8.83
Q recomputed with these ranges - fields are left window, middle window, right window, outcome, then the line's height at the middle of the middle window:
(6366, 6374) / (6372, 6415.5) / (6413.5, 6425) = -0.6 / 8.61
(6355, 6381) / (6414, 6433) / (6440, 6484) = 0.5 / 8.76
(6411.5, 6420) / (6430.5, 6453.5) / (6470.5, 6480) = -0.6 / 8.53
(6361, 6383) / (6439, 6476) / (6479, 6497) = -0.5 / 8.65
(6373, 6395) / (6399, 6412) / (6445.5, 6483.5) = 0.2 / 8.81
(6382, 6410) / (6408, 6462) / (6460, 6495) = 1.6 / 8.81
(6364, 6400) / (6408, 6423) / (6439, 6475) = 0.7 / 8.75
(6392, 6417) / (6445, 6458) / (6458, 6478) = 0.6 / 8.87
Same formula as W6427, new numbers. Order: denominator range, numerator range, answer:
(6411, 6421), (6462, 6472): 1.12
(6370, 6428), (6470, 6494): 1.01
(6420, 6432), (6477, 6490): 1.02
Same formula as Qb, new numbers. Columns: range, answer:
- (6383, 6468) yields 8.67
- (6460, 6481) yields 8.97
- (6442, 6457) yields 8.6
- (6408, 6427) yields 8.4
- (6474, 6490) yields 8.72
